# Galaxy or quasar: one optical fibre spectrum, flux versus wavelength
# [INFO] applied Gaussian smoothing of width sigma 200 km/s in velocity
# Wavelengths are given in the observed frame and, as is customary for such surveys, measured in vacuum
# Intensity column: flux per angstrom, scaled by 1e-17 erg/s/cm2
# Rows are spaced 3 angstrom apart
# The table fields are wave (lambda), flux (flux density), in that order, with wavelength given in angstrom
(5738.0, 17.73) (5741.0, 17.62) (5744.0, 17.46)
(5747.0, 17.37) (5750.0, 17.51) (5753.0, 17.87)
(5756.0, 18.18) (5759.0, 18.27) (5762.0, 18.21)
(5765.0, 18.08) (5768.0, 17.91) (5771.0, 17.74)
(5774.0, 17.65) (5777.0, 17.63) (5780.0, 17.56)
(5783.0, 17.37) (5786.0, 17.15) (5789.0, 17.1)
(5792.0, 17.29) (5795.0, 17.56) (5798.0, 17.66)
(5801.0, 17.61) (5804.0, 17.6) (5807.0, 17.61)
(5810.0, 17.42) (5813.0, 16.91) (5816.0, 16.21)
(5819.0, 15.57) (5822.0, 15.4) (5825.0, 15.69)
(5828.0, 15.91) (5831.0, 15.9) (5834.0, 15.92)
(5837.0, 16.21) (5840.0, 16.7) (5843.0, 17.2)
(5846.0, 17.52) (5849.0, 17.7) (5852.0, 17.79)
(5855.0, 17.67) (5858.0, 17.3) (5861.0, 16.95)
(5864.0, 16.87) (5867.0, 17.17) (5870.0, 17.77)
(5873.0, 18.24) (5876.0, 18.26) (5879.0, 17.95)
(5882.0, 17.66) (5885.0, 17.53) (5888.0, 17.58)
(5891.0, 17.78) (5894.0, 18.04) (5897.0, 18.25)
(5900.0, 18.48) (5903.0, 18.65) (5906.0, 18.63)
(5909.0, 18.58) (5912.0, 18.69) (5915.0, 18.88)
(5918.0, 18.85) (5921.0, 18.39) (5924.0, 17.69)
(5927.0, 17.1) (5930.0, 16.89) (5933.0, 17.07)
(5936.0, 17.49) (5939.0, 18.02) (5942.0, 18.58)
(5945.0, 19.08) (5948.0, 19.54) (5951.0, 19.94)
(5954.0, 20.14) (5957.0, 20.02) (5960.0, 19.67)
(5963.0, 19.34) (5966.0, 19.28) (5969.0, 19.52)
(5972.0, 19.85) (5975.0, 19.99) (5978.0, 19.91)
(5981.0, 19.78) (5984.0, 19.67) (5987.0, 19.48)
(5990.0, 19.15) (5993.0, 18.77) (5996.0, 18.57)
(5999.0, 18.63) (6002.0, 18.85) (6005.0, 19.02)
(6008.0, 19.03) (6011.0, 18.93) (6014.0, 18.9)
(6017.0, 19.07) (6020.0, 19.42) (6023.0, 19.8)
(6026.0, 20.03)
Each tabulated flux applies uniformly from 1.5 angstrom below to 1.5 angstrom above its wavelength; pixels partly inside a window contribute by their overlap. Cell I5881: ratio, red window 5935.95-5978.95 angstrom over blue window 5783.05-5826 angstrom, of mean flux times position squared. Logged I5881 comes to 1.21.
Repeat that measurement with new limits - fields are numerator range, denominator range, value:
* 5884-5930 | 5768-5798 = 1.08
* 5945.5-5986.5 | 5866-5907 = 1.13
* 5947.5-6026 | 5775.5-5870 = 1.21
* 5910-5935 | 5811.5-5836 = 1.16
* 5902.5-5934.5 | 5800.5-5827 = 1.13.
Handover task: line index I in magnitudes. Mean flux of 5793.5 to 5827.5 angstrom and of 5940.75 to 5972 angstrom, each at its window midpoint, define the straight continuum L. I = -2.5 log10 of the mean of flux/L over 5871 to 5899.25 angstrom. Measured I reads 0.02 mag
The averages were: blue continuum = 16.8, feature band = 17.9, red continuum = 19.5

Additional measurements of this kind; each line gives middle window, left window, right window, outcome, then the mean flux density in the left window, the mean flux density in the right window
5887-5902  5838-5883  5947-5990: 0.01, 17.5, 19.7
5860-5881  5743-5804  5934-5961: 0.05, 17.7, 19.1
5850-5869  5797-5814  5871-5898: 0.03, 17.5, 17.9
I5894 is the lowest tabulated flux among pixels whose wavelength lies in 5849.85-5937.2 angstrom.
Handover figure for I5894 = 16.87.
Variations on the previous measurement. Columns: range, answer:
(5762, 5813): 16.91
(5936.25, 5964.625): 18.02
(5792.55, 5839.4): 15.4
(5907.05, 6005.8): 16.89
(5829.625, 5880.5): 15.9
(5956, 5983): 19.28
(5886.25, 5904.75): 17.58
